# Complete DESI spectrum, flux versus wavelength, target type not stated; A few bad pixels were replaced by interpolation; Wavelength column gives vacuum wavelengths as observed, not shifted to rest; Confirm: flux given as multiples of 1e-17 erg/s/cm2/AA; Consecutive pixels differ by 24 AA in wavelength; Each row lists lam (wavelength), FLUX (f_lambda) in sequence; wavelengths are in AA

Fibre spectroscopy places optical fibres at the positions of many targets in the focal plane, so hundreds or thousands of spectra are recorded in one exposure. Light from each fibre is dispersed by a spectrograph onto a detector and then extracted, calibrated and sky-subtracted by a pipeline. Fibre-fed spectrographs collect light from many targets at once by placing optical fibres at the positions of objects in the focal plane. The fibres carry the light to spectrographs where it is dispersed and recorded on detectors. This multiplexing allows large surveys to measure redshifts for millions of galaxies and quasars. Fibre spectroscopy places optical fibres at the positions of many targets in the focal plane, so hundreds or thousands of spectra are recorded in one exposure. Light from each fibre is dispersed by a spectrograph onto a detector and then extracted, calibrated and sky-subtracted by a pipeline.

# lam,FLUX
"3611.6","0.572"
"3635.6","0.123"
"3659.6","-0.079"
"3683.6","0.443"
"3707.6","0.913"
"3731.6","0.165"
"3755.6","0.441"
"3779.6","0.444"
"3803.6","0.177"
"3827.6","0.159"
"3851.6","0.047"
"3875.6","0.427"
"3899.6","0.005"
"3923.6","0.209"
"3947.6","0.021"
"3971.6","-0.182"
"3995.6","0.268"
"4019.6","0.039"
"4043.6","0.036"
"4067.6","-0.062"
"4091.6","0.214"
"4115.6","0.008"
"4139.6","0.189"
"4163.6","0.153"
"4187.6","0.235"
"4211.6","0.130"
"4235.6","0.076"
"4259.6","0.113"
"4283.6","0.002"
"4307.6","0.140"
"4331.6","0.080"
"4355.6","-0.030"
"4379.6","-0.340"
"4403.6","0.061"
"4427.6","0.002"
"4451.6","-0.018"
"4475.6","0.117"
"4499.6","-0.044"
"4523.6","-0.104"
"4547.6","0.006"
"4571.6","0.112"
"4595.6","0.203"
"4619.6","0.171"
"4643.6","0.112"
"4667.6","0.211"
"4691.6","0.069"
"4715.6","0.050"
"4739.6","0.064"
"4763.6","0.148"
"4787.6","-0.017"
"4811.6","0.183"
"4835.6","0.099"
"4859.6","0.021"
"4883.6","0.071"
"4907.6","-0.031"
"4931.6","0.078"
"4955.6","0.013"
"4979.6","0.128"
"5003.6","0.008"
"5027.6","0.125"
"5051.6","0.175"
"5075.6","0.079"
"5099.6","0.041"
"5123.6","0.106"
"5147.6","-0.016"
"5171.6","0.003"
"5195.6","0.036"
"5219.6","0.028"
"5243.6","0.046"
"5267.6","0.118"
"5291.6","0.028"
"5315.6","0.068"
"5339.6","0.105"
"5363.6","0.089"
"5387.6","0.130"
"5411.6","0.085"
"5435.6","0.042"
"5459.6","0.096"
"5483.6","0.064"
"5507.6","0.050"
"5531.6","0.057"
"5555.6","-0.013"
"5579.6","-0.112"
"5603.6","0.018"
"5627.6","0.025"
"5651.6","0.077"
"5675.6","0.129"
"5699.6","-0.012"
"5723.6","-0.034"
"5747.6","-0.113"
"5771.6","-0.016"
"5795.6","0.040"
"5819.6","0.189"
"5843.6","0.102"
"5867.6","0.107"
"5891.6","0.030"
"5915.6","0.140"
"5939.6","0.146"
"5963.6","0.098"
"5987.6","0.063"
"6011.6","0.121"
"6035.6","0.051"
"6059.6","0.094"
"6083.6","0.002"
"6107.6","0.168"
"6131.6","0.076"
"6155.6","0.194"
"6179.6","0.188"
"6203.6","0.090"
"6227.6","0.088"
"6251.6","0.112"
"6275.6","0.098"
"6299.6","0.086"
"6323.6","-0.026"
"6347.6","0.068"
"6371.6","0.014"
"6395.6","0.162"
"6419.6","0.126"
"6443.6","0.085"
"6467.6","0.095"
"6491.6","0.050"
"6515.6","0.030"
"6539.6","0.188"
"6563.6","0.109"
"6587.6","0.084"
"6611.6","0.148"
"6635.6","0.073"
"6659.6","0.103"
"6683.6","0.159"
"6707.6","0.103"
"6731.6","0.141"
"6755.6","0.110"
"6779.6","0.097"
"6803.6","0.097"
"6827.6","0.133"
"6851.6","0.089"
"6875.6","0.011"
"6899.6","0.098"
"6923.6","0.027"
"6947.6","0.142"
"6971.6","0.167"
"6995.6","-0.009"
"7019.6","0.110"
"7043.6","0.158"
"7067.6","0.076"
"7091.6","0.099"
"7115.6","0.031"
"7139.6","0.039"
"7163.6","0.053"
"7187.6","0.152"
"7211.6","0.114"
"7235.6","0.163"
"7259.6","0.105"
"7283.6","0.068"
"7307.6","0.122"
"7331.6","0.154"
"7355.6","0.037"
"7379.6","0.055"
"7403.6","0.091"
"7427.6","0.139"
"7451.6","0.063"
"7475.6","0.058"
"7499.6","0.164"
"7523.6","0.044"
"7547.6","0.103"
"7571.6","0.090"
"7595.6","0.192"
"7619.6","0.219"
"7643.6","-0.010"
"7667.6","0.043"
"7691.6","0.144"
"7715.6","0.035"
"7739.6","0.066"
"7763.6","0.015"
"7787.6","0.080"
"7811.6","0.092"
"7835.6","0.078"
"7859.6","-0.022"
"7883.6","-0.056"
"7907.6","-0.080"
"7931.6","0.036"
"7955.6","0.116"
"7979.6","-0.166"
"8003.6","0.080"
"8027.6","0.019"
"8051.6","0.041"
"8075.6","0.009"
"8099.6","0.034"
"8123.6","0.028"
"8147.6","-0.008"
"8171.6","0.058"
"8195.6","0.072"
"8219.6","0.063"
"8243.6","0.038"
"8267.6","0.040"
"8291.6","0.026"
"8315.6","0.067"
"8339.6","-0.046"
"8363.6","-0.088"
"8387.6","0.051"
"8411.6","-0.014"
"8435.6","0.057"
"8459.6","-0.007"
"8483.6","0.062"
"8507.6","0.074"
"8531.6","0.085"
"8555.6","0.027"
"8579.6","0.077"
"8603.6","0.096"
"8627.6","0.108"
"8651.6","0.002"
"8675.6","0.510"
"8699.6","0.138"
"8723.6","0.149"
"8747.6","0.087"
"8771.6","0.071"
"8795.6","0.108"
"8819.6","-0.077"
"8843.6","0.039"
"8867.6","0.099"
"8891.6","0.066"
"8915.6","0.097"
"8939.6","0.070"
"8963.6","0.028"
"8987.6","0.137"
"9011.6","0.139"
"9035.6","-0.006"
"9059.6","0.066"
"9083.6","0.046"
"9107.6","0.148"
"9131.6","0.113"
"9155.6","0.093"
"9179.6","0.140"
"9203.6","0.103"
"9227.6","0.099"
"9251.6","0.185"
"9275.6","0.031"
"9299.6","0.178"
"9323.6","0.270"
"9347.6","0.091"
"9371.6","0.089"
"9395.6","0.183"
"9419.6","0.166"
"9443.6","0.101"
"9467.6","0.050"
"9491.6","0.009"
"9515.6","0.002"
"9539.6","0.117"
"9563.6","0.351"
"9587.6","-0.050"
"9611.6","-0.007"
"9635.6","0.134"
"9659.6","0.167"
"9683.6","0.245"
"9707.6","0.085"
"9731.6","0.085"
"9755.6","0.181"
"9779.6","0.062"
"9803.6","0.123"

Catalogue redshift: 1.328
